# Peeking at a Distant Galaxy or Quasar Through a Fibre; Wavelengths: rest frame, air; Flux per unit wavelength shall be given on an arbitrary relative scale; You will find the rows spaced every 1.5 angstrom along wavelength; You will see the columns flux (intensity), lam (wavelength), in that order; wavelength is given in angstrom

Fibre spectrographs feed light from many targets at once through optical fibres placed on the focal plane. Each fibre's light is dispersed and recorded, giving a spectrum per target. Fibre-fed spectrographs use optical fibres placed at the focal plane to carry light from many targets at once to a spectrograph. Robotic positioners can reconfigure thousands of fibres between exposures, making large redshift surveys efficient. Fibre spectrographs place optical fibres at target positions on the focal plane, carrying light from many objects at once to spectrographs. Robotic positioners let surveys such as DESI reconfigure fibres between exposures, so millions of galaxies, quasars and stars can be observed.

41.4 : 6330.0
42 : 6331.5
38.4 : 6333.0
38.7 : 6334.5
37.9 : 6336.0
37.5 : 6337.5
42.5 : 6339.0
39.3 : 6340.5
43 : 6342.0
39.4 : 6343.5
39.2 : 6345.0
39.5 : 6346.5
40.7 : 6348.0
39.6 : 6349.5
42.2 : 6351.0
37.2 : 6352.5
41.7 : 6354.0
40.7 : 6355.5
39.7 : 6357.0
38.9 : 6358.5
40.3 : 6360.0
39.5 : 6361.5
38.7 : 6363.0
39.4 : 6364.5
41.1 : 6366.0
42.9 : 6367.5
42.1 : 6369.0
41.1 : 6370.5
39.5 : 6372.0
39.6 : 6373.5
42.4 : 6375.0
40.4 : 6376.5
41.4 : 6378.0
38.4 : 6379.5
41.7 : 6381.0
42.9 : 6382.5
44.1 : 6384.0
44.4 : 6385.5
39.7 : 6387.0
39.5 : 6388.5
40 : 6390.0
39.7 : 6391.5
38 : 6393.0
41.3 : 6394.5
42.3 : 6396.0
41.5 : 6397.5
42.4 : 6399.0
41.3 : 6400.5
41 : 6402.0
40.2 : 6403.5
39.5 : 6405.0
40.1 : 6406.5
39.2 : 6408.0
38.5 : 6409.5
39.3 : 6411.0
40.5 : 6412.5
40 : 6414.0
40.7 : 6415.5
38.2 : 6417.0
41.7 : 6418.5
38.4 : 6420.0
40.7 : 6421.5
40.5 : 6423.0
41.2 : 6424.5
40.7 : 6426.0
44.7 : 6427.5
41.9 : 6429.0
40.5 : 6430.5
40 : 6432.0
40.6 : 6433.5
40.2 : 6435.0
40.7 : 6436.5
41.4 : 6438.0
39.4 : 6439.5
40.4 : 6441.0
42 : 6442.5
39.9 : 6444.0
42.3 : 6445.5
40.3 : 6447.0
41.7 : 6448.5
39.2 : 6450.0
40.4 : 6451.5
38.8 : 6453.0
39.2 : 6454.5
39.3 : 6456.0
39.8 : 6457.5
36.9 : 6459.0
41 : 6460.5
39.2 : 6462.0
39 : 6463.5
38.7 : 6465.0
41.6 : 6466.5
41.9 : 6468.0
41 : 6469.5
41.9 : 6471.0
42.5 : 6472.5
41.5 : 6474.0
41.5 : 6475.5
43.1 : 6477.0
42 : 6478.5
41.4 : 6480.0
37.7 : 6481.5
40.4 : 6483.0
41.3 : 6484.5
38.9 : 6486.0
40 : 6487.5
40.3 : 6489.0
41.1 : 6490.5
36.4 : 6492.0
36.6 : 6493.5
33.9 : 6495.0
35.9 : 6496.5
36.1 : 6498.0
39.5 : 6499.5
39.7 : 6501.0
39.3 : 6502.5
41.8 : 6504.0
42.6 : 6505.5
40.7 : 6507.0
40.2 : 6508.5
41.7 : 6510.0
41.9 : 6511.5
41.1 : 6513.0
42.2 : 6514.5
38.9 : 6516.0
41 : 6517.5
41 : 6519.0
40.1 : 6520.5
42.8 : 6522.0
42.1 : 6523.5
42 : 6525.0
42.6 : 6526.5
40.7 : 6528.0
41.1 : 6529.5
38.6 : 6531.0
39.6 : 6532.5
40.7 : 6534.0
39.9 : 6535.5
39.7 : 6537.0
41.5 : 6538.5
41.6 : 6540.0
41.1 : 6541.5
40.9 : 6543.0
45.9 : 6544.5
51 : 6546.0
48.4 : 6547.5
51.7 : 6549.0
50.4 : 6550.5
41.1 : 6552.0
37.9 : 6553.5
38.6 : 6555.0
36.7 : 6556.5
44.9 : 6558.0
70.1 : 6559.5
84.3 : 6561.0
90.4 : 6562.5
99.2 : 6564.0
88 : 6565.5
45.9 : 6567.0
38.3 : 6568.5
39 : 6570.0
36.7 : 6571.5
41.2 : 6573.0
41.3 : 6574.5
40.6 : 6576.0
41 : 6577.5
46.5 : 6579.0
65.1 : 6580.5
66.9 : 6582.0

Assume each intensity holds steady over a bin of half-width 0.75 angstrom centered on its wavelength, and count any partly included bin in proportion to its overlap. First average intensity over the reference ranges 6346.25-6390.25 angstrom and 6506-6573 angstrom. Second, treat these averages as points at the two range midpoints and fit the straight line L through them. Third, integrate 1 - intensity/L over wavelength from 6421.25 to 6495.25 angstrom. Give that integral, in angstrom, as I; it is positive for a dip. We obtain 5.9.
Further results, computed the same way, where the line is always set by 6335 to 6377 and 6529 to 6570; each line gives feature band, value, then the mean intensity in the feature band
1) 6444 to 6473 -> 3.45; 40.2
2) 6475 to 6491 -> 2.14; 40.7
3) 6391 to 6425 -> 2.13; 40.3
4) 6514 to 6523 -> 1.45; 41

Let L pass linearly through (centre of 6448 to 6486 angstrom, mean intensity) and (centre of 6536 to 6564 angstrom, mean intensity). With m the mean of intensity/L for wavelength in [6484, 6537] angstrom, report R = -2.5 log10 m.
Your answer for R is 0.149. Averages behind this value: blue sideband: 40.4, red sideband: 51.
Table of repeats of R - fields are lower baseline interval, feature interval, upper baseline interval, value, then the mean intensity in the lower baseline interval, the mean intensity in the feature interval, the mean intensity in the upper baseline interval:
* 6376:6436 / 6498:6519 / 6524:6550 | 0.04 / 40.7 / 40.7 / 42.8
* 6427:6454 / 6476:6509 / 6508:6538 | 0.04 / 40.7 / 39.5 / 40.9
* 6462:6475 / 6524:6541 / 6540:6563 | 0.19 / 40.9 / 40.8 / 50.8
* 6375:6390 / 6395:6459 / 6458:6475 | 0.01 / 41.4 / 40.5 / 40.5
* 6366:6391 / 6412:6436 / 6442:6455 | 0.00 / 41.2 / 40.7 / 40.4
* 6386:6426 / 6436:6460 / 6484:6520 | 0.00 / 40.2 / 40.1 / 39.7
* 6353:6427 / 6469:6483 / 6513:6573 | 0.08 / 40.6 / 41.4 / 47.4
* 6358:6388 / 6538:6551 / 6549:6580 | 0.13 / 40.9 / 45.8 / 52.7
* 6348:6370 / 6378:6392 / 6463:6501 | -0.03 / 40.3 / 41.2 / 39.8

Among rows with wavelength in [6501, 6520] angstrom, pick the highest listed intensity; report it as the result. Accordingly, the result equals 42.6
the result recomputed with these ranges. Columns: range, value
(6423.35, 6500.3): 44.7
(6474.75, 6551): 51.7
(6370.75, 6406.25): 44.4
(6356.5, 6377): 42.9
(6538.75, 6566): 99.2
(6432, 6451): 42.3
